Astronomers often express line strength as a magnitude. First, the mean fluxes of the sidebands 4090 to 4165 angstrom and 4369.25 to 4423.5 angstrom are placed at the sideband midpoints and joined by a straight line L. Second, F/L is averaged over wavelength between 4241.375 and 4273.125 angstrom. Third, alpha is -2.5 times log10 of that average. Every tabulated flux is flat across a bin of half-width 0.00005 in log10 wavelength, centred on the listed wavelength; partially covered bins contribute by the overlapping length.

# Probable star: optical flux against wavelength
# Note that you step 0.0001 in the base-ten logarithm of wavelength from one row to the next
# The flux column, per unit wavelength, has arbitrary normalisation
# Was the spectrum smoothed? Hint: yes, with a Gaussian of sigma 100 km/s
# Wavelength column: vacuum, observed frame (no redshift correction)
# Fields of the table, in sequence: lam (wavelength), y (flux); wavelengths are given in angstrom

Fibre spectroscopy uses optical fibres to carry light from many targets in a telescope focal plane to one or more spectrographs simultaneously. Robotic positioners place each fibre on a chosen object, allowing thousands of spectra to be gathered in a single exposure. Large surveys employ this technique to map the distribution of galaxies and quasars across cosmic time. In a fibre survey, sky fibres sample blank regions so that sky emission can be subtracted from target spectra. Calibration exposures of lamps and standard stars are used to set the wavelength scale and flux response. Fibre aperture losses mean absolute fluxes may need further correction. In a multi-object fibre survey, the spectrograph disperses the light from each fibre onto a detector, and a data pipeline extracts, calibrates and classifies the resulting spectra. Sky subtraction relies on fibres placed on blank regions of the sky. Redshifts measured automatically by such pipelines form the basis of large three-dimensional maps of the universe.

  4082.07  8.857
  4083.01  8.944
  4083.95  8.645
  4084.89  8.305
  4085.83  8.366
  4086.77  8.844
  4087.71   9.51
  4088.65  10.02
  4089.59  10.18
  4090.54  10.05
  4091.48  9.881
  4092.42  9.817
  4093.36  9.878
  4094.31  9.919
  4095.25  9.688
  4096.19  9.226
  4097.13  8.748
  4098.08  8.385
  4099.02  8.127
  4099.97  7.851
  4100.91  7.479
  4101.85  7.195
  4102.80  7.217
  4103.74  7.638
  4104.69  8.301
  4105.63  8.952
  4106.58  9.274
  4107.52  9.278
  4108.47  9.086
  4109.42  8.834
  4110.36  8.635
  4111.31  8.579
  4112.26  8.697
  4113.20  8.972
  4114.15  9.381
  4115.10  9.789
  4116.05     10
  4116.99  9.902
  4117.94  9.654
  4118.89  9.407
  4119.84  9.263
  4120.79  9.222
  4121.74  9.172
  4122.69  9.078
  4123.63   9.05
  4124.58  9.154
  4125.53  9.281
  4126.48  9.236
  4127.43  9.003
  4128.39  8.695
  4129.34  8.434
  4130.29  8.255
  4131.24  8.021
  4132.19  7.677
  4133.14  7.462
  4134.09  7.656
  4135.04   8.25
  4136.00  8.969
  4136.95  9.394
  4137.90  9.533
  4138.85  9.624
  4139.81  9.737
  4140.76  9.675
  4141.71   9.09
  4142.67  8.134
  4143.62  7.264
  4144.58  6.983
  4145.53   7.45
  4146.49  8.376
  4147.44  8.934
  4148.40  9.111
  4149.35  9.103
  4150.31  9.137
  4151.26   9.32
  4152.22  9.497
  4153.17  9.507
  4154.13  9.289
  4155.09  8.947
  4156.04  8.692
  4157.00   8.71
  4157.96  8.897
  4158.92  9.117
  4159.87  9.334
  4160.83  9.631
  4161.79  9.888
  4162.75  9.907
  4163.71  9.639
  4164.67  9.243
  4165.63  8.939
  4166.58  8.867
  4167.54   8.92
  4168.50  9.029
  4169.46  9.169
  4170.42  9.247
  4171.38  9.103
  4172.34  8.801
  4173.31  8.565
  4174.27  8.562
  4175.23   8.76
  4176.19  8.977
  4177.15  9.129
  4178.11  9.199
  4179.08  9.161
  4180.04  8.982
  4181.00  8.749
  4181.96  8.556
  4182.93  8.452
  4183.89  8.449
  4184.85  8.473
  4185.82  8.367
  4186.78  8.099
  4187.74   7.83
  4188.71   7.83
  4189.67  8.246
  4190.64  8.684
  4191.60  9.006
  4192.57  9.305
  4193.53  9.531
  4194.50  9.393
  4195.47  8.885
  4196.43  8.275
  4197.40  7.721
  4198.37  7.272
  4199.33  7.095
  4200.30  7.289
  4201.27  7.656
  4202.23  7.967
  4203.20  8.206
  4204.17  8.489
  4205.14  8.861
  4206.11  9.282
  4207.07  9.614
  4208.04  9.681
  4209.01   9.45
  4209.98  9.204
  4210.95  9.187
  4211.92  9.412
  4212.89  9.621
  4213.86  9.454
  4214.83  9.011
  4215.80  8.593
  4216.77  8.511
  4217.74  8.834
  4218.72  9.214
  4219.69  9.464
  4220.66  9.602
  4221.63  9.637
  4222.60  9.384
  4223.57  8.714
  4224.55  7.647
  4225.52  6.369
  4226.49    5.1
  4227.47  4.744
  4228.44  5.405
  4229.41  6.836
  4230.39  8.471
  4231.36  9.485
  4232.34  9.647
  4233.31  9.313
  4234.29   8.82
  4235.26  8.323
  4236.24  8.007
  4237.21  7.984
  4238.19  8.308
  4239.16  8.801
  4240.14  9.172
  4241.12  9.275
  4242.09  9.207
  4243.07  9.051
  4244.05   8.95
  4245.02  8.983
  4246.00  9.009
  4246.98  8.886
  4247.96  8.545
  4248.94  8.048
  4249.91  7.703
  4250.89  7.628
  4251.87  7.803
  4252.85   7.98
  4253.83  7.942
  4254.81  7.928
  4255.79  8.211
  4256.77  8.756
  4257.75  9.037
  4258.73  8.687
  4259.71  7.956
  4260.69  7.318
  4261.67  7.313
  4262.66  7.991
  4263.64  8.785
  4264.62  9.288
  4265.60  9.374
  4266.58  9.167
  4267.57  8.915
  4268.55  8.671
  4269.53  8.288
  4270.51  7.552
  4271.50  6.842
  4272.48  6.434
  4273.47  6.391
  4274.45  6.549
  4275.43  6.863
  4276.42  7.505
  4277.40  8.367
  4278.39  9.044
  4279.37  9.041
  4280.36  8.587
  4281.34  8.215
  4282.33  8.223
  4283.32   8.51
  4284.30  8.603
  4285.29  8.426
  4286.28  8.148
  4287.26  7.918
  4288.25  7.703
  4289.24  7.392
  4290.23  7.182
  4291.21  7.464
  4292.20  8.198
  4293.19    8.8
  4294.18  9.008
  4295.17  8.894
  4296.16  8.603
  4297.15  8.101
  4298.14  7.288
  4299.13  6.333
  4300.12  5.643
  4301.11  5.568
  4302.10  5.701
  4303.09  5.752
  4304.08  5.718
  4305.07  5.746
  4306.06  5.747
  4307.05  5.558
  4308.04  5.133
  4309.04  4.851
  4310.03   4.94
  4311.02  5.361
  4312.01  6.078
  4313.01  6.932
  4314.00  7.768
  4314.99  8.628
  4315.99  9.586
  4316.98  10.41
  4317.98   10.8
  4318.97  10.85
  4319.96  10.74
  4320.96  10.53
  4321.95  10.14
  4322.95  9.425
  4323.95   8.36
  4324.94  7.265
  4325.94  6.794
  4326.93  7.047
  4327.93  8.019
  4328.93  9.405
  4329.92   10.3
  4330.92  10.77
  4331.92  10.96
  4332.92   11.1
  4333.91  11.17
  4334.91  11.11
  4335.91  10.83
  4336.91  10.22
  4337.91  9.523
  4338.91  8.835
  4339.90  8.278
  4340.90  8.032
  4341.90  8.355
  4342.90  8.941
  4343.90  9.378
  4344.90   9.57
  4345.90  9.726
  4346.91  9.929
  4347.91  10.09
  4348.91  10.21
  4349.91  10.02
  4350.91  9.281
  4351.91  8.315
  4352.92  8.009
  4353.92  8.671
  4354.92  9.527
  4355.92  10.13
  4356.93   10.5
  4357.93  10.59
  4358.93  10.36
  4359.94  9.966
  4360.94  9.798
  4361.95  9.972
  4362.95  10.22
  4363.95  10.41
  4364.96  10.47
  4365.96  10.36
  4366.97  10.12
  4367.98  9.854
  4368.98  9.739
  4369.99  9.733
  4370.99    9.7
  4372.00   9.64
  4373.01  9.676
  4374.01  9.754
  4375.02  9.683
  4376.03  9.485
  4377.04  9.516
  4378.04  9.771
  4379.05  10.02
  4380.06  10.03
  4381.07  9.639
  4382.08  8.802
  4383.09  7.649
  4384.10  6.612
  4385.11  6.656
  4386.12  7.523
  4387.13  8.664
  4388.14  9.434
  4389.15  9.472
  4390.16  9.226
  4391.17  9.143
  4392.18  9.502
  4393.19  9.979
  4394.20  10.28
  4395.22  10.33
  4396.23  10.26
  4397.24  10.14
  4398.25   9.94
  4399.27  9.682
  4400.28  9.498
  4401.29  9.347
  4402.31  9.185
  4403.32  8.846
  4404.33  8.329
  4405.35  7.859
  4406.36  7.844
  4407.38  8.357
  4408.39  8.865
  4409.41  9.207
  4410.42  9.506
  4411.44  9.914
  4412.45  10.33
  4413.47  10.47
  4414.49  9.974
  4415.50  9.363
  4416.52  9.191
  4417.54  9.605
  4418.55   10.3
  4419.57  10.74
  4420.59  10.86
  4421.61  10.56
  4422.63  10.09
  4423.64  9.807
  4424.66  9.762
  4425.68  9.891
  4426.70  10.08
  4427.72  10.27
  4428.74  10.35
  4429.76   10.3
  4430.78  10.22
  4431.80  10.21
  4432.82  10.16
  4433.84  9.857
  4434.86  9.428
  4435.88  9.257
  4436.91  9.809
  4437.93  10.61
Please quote 0.10 mag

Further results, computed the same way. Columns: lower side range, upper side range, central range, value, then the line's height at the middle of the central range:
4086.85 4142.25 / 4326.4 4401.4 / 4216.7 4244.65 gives 0.11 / 9.24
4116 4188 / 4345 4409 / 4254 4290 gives 0.14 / 9.18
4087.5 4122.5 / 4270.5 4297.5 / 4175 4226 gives -0.03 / 8.47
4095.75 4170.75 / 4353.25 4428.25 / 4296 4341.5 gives 0.15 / 9.37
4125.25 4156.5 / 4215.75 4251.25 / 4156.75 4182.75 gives -0.06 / 8.61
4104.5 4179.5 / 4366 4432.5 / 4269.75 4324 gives 0.21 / 9.3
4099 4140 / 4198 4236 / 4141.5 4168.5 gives -0.03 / 8.66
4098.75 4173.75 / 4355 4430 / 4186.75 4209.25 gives 0.07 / 9.04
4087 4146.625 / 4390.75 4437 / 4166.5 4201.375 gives 0.06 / 9.06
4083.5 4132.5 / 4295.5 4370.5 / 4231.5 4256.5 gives 0.04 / 8.85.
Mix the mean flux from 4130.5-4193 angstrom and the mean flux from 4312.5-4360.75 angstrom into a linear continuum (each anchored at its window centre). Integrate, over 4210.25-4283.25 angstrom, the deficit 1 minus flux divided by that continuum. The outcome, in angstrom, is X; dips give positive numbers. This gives 6.53 angstrom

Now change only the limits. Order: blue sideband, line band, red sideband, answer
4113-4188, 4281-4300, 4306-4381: 2.4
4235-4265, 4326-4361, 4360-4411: -2.0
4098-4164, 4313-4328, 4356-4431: 0.6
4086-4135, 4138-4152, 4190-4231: 0.0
